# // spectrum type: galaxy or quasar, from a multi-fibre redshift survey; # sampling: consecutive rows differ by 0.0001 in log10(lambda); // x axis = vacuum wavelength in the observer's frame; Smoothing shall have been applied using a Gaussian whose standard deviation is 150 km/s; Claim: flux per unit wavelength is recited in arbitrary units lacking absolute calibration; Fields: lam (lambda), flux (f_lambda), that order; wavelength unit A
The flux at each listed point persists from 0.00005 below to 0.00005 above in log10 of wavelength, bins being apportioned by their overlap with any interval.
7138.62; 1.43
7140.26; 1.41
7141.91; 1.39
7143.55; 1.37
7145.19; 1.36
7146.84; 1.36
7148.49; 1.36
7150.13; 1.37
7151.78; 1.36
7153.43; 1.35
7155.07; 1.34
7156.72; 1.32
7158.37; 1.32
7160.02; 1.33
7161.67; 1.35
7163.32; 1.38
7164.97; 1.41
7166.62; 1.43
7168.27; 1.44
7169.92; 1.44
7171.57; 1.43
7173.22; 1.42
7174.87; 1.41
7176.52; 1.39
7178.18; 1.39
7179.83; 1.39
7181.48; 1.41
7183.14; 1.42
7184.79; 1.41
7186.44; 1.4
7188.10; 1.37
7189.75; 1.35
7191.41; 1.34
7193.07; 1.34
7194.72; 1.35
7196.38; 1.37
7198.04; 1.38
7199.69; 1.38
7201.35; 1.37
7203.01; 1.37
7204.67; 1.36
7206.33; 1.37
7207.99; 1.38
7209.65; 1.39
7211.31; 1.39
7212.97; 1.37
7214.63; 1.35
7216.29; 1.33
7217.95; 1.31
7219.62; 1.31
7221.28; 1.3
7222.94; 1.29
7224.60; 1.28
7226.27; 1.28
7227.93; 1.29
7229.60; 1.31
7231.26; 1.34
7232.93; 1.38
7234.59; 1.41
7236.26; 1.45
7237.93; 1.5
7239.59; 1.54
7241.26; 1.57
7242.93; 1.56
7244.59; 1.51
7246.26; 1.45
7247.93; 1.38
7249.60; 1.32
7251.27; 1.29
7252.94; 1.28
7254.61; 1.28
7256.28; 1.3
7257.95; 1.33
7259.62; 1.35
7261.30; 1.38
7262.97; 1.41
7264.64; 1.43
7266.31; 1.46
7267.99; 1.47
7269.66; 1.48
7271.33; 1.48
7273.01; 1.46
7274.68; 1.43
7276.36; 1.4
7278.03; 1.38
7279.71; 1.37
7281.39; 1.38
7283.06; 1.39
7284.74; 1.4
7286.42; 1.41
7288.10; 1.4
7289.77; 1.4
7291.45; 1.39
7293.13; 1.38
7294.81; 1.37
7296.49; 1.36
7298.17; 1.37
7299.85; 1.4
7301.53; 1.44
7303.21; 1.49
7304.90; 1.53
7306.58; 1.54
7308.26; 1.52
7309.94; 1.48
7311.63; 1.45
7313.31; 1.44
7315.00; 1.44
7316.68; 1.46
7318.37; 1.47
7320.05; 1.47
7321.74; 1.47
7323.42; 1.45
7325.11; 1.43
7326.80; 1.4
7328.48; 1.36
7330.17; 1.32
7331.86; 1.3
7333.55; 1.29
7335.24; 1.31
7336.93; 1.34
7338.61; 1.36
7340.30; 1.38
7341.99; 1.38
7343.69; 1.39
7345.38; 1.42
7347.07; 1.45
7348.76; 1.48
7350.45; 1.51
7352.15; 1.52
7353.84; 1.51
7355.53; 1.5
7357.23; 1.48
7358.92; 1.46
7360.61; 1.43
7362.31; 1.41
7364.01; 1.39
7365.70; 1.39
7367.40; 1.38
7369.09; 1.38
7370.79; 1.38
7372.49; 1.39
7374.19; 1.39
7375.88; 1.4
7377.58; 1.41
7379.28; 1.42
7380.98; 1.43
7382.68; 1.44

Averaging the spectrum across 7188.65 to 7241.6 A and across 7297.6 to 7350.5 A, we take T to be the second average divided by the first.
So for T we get 1.0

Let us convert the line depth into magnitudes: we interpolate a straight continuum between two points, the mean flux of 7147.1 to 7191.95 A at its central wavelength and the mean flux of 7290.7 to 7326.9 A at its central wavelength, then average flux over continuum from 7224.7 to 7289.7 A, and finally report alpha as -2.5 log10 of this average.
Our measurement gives 0.02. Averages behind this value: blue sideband 1.38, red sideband 1.44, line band 1.4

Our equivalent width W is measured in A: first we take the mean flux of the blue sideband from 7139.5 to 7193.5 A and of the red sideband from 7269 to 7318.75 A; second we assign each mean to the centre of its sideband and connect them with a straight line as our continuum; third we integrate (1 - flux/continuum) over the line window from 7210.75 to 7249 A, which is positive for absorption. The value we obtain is 0.5 A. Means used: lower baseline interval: 1.38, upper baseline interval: 1.43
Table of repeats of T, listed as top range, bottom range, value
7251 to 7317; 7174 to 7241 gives 1.03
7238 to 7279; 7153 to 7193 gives 1.02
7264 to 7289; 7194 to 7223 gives 1.05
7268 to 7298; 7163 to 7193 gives 1.00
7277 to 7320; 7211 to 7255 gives 1.04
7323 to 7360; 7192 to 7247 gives 1.02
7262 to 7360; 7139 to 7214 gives 1.03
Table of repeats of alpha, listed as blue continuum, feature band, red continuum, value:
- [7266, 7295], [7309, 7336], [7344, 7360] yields 0.03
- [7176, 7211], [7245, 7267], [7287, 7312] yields 0.04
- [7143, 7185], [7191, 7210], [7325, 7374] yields 0.02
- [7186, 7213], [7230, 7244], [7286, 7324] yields -0.05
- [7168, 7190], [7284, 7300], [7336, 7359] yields 0.03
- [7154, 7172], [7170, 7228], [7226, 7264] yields 0.02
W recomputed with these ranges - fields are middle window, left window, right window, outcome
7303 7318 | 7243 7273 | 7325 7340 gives -1.4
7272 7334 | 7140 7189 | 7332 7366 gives -0.4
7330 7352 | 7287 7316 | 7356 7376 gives 0.5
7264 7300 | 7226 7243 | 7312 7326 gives 0.7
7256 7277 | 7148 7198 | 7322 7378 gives -0.3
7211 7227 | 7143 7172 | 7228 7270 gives 0.9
